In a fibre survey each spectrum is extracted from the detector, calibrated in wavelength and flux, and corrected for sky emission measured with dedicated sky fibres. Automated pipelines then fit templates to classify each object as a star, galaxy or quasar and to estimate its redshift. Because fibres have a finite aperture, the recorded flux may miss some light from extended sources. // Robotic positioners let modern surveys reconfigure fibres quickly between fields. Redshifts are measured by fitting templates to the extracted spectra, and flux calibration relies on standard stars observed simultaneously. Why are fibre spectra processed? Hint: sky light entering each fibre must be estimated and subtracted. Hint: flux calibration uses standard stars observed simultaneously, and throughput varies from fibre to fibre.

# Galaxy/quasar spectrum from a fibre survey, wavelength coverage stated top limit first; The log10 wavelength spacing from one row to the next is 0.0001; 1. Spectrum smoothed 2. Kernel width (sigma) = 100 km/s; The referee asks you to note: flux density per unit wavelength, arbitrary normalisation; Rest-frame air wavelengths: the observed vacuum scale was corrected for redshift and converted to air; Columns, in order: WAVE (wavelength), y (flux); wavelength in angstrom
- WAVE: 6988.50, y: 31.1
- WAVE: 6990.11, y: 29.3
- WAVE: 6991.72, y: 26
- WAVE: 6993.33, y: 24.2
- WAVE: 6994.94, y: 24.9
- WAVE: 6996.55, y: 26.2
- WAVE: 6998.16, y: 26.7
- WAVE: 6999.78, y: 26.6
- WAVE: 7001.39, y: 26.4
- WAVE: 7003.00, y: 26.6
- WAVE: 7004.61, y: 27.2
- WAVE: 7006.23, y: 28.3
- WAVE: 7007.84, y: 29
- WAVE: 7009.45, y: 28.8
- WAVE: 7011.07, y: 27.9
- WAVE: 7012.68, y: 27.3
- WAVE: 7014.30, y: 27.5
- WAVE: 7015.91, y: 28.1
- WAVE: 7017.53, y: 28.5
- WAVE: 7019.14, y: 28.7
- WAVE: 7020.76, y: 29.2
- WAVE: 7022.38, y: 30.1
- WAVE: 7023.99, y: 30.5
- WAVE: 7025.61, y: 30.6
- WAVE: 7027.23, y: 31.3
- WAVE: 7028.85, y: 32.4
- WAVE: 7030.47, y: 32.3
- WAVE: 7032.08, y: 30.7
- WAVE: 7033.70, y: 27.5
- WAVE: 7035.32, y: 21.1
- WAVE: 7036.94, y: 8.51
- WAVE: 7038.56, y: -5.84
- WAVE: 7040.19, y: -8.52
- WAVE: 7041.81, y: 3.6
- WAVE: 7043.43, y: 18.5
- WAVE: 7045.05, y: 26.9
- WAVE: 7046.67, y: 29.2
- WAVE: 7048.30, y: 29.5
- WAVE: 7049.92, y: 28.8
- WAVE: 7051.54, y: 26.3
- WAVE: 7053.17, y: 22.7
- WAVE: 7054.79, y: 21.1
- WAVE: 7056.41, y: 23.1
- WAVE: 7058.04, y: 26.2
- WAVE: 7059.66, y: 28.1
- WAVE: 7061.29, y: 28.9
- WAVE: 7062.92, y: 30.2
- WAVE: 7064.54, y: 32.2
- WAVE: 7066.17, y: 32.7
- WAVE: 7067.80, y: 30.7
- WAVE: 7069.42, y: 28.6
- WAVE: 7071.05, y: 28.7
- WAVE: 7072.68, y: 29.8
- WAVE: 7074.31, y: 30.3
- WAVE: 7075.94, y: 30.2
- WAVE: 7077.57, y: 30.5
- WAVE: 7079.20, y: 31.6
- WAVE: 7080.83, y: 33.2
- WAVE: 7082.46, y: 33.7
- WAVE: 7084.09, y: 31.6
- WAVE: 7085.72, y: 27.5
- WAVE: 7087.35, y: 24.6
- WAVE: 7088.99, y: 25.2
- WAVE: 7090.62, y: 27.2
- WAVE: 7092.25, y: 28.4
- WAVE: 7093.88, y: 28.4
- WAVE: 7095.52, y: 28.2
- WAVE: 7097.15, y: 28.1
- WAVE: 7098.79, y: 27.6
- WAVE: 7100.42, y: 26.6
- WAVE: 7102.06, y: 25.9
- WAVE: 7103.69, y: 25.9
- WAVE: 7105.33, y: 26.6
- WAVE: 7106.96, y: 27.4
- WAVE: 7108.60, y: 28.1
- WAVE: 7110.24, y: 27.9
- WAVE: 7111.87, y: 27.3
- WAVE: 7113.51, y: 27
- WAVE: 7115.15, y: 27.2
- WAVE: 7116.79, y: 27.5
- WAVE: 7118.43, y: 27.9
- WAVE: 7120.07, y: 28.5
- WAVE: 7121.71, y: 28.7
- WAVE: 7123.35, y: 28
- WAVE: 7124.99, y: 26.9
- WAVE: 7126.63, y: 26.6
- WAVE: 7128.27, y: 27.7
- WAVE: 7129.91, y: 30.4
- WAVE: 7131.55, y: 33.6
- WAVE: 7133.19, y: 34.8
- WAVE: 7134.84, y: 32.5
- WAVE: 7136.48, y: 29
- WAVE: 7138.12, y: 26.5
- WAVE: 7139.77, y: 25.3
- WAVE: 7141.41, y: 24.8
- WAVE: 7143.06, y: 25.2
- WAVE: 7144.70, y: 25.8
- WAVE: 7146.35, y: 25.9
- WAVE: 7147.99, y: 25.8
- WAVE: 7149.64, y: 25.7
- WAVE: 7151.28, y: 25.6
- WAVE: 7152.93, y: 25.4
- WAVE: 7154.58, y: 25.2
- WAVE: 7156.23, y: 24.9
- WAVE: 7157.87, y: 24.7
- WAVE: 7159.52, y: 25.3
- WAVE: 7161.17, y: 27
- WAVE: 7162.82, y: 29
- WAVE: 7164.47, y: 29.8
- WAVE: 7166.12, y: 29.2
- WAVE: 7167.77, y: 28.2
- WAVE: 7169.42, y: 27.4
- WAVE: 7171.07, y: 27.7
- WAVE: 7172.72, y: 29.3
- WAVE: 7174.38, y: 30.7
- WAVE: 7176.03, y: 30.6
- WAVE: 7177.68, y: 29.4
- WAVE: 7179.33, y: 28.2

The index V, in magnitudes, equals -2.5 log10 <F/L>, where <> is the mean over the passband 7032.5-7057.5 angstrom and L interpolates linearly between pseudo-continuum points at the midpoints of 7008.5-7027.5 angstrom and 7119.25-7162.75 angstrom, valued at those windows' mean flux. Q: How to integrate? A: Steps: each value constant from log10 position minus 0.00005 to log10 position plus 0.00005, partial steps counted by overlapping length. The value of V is 0.48 mag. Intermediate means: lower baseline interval 29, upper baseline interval 27.3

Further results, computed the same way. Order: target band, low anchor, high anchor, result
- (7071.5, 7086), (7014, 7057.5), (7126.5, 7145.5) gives -0.207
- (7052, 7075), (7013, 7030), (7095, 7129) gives 0.021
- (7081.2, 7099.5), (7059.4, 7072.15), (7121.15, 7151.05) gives 0.037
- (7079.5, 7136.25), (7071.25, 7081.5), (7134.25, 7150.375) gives 0.009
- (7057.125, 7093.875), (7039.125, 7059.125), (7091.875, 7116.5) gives -0.241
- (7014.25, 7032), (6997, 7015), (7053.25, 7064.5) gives -0.112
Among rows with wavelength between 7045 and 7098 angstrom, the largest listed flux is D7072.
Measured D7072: 33.7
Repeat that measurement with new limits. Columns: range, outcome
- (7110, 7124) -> 28.7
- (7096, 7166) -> 34.8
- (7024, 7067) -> 32.7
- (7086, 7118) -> 28.4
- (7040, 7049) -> 29.5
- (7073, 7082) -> 33.2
